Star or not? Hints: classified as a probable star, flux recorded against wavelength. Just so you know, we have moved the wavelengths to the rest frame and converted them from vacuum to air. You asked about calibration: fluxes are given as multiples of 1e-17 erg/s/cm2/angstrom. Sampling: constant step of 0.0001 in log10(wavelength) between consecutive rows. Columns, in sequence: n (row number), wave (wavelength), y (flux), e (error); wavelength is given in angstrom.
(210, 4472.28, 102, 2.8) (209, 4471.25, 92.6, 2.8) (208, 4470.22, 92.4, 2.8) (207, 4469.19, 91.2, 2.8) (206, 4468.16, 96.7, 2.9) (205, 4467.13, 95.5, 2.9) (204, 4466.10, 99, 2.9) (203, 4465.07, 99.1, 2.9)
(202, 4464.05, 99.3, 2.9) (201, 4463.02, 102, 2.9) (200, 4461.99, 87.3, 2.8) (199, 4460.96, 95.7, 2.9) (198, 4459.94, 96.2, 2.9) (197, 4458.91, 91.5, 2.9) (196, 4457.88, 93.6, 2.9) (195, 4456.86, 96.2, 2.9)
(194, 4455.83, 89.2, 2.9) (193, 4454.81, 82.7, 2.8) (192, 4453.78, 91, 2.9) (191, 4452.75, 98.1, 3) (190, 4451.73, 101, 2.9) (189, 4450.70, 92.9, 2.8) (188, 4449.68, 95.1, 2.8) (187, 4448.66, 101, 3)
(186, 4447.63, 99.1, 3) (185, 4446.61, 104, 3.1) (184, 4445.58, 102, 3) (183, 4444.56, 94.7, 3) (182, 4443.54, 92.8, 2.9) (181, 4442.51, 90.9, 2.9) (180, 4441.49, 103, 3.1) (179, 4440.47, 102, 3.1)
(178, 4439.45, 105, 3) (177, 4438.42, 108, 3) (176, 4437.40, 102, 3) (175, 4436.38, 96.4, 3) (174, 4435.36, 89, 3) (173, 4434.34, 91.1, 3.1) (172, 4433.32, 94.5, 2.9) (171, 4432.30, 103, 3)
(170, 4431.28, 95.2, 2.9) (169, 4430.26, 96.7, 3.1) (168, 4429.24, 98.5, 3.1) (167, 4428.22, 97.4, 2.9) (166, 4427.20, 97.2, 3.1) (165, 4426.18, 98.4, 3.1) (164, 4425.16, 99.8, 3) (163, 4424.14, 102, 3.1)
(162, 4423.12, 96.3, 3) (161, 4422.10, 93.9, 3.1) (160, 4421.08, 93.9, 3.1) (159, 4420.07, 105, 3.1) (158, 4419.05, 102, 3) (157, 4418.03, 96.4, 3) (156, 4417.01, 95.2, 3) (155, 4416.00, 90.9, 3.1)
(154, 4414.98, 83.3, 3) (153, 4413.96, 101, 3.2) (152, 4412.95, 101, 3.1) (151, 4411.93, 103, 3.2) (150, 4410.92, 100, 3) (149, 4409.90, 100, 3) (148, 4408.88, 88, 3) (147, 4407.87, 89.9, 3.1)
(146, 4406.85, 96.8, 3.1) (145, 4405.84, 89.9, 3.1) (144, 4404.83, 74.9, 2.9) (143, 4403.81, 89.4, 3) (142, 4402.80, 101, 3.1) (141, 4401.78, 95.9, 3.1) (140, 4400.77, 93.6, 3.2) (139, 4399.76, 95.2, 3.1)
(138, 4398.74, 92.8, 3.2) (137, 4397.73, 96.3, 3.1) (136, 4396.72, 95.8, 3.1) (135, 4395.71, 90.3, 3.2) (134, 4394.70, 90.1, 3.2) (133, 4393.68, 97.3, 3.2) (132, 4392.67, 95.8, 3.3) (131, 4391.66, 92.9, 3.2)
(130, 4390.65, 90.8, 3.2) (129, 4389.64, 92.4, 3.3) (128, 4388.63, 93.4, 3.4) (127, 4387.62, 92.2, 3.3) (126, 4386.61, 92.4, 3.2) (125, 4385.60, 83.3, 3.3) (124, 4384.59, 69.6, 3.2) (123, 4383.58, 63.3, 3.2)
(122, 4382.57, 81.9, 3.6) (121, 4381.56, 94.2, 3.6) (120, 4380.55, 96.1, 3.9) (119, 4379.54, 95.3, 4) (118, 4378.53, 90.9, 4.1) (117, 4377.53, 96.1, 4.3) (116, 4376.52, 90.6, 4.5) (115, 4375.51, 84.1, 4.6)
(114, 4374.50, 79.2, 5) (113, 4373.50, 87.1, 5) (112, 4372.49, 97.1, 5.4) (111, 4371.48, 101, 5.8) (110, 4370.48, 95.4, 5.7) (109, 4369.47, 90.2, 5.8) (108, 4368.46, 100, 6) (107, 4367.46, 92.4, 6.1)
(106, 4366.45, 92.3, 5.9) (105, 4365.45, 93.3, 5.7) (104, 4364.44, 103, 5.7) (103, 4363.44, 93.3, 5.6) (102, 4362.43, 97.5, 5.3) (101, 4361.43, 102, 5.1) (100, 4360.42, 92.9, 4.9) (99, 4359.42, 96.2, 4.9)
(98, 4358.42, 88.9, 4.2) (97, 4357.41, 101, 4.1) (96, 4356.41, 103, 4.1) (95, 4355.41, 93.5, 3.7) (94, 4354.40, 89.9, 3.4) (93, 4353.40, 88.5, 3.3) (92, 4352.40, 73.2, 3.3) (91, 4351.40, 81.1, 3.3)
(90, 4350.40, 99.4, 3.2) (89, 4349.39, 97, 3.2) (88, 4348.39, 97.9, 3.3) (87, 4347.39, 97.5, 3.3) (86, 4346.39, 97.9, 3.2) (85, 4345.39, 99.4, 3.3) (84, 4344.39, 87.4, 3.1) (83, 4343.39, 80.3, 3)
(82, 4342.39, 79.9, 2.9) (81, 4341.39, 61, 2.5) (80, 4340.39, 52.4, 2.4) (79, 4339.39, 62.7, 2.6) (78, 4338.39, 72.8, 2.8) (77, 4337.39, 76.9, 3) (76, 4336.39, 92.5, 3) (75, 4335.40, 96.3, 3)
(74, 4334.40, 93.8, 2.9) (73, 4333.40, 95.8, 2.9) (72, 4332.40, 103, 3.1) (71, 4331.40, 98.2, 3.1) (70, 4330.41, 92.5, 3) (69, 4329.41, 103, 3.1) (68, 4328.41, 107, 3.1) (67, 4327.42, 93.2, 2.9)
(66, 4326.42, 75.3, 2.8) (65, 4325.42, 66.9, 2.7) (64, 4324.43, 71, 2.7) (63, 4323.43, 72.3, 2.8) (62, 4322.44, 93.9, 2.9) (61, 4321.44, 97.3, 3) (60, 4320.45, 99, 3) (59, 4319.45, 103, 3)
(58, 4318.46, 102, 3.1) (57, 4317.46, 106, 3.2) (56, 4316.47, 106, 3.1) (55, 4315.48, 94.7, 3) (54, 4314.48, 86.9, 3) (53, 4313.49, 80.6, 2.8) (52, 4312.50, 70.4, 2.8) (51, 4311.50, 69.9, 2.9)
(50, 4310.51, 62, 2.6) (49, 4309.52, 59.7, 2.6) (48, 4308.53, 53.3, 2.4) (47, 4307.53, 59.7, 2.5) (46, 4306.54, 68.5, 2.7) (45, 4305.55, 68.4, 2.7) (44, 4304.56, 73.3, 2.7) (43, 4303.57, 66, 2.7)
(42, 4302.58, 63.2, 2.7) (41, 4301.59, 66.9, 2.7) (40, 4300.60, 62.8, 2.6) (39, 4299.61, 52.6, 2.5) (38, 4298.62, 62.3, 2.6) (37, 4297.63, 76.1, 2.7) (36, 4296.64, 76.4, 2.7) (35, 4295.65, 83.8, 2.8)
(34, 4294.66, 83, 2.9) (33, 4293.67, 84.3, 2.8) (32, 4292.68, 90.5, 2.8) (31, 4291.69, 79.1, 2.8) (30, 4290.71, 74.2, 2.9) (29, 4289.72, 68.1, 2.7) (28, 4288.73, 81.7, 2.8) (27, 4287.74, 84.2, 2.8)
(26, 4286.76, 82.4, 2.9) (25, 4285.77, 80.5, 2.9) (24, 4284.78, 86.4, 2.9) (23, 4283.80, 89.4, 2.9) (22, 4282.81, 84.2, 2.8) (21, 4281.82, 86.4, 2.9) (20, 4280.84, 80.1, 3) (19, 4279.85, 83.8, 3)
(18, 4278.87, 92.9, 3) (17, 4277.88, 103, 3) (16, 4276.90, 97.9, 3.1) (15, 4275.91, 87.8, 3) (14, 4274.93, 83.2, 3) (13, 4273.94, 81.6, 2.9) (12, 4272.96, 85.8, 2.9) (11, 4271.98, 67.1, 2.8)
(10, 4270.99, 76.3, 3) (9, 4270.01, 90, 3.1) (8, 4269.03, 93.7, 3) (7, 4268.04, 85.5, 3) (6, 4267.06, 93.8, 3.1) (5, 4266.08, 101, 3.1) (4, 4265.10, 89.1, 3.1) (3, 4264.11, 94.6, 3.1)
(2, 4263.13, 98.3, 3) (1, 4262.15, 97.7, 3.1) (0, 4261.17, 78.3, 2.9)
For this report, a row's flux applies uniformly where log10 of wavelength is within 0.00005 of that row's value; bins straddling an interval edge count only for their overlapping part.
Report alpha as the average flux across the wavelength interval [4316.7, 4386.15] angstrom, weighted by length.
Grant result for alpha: 89.9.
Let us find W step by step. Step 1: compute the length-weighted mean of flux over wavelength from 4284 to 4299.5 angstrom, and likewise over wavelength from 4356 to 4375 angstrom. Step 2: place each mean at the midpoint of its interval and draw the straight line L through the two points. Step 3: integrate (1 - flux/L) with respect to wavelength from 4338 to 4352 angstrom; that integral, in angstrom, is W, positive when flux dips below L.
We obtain 1.1 angstrom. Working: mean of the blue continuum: 79.1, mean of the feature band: 83.3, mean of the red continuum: 95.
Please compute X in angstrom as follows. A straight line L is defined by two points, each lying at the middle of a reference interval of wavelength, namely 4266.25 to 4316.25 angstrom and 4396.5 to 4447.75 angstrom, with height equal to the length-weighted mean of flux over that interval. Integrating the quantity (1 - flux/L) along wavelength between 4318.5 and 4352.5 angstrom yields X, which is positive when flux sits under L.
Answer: -1.3 angstrom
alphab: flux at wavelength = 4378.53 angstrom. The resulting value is 90.9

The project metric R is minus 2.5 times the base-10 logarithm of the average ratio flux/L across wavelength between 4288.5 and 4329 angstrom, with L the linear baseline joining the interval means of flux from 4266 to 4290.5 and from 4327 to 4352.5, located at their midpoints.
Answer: 0.11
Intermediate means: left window 85.5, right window 88.4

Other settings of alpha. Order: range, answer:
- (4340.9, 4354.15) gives 87.8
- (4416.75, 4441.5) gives 98.4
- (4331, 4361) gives 88.3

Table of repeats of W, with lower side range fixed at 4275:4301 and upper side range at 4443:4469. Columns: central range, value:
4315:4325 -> -1.21 angstrom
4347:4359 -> -0.77 angstrom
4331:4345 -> 0.53 angstrom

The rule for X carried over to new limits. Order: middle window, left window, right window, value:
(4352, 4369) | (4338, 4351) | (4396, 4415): -1.6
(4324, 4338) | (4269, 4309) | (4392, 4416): -1.1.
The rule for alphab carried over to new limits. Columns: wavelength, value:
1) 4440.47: 102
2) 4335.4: 96.3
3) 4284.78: 86.4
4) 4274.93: 83.2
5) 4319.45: 103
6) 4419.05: 102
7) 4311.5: 69.9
